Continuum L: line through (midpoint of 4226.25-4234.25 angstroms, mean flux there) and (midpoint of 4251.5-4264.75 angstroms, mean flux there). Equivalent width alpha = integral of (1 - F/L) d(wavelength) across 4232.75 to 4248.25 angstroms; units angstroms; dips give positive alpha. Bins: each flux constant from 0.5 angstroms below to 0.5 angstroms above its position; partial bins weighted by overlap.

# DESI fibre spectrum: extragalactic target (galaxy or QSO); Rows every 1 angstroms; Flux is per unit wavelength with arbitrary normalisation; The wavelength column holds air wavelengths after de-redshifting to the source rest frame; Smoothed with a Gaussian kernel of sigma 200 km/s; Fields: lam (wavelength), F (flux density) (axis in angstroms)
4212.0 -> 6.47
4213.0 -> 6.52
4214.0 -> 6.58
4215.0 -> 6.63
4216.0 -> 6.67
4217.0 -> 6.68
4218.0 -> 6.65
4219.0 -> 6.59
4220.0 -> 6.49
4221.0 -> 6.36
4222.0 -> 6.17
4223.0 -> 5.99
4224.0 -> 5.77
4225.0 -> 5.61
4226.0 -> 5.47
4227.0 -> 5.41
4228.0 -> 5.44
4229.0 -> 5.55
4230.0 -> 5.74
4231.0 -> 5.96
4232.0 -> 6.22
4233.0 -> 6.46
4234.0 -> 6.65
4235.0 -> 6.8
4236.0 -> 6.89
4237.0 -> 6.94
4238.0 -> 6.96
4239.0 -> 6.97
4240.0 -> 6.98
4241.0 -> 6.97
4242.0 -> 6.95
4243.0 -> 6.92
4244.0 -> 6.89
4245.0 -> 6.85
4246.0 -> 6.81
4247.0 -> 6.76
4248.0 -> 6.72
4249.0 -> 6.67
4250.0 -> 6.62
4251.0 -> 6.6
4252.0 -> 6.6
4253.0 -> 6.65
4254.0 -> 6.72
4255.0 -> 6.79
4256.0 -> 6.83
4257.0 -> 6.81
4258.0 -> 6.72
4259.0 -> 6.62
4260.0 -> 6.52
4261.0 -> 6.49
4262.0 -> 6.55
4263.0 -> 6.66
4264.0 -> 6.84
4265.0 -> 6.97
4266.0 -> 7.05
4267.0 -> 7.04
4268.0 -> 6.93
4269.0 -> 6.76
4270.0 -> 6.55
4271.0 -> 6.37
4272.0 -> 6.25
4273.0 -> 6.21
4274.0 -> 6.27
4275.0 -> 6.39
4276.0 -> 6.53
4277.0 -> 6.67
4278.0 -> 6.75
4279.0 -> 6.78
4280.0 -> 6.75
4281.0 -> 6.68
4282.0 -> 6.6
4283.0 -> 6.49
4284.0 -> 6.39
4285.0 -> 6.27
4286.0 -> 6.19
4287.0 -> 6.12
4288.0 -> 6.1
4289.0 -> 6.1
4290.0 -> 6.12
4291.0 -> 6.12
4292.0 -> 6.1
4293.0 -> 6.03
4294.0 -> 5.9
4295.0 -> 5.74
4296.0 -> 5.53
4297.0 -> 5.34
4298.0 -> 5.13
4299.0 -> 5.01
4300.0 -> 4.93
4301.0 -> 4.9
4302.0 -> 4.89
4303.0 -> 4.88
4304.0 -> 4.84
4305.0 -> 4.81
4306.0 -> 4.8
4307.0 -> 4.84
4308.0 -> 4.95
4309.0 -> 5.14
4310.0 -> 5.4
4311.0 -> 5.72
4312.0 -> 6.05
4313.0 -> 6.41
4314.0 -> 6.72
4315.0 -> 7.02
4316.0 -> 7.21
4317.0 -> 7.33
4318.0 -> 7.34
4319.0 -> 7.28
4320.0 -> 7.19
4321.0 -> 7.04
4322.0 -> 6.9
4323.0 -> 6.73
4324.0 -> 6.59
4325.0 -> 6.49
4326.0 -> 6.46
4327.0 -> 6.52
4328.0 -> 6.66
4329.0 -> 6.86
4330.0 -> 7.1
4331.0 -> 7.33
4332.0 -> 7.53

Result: -1.7 angstroms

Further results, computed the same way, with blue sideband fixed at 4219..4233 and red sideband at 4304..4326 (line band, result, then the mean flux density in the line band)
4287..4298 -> 0.5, 5.88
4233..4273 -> -4.9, 6.75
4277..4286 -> -0.7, 6.57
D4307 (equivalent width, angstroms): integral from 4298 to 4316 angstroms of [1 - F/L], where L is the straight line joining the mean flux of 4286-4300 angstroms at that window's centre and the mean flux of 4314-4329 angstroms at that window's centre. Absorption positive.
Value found 2.6 angstroms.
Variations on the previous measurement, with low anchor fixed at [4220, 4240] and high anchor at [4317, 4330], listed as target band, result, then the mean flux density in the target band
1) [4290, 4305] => 2.9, 5.39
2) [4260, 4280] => -0.5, 6.63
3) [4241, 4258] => -1.1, 6.77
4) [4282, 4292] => 0.6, 6.22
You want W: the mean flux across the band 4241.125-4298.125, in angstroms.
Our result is 6.5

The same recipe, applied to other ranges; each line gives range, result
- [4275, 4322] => 6.04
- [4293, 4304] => 5.24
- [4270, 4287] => 6.47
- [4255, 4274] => 6.67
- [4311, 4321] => 6.89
